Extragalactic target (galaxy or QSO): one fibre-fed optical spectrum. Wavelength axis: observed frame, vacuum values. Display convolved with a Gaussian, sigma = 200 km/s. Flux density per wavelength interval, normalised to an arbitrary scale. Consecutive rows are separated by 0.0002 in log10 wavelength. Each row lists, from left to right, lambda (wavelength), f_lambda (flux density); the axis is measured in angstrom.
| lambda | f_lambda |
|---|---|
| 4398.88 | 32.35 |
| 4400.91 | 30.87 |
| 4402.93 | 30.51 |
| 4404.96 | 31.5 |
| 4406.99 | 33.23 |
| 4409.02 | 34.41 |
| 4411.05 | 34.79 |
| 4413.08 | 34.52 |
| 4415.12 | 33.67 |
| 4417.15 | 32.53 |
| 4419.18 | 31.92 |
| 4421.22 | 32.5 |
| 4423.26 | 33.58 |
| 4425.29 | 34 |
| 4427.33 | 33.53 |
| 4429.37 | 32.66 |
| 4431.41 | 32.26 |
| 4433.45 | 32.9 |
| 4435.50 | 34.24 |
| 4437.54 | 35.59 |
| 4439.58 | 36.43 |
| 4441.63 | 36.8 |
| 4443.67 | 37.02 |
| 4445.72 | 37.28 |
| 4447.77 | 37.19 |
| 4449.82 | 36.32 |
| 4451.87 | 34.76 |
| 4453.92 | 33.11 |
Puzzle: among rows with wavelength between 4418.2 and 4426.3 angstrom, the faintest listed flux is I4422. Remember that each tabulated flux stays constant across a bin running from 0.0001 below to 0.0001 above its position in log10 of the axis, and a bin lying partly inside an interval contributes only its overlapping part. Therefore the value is 31.92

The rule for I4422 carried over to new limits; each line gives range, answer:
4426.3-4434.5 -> 32.26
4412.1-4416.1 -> 33.67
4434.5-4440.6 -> 34.24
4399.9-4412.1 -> 30.51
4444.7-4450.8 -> 36.32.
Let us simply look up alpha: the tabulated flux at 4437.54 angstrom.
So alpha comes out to 35.59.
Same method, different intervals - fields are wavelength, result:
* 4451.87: 34.76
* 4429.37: 32.66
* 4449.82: 36.32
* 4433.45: 32.9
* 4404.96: 31.5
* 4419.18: 31.92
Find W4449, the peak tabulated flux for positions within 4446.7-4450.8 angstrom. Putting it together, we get 37.19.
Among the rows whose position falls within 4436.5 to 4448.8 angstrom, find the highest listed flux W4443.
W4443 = 37.28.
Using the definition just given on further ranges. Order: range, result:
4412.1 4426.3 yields 34.52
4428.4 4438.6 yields 35.59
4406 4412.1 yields 34.79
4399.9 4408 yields 33.23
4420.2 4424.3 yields 33.58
